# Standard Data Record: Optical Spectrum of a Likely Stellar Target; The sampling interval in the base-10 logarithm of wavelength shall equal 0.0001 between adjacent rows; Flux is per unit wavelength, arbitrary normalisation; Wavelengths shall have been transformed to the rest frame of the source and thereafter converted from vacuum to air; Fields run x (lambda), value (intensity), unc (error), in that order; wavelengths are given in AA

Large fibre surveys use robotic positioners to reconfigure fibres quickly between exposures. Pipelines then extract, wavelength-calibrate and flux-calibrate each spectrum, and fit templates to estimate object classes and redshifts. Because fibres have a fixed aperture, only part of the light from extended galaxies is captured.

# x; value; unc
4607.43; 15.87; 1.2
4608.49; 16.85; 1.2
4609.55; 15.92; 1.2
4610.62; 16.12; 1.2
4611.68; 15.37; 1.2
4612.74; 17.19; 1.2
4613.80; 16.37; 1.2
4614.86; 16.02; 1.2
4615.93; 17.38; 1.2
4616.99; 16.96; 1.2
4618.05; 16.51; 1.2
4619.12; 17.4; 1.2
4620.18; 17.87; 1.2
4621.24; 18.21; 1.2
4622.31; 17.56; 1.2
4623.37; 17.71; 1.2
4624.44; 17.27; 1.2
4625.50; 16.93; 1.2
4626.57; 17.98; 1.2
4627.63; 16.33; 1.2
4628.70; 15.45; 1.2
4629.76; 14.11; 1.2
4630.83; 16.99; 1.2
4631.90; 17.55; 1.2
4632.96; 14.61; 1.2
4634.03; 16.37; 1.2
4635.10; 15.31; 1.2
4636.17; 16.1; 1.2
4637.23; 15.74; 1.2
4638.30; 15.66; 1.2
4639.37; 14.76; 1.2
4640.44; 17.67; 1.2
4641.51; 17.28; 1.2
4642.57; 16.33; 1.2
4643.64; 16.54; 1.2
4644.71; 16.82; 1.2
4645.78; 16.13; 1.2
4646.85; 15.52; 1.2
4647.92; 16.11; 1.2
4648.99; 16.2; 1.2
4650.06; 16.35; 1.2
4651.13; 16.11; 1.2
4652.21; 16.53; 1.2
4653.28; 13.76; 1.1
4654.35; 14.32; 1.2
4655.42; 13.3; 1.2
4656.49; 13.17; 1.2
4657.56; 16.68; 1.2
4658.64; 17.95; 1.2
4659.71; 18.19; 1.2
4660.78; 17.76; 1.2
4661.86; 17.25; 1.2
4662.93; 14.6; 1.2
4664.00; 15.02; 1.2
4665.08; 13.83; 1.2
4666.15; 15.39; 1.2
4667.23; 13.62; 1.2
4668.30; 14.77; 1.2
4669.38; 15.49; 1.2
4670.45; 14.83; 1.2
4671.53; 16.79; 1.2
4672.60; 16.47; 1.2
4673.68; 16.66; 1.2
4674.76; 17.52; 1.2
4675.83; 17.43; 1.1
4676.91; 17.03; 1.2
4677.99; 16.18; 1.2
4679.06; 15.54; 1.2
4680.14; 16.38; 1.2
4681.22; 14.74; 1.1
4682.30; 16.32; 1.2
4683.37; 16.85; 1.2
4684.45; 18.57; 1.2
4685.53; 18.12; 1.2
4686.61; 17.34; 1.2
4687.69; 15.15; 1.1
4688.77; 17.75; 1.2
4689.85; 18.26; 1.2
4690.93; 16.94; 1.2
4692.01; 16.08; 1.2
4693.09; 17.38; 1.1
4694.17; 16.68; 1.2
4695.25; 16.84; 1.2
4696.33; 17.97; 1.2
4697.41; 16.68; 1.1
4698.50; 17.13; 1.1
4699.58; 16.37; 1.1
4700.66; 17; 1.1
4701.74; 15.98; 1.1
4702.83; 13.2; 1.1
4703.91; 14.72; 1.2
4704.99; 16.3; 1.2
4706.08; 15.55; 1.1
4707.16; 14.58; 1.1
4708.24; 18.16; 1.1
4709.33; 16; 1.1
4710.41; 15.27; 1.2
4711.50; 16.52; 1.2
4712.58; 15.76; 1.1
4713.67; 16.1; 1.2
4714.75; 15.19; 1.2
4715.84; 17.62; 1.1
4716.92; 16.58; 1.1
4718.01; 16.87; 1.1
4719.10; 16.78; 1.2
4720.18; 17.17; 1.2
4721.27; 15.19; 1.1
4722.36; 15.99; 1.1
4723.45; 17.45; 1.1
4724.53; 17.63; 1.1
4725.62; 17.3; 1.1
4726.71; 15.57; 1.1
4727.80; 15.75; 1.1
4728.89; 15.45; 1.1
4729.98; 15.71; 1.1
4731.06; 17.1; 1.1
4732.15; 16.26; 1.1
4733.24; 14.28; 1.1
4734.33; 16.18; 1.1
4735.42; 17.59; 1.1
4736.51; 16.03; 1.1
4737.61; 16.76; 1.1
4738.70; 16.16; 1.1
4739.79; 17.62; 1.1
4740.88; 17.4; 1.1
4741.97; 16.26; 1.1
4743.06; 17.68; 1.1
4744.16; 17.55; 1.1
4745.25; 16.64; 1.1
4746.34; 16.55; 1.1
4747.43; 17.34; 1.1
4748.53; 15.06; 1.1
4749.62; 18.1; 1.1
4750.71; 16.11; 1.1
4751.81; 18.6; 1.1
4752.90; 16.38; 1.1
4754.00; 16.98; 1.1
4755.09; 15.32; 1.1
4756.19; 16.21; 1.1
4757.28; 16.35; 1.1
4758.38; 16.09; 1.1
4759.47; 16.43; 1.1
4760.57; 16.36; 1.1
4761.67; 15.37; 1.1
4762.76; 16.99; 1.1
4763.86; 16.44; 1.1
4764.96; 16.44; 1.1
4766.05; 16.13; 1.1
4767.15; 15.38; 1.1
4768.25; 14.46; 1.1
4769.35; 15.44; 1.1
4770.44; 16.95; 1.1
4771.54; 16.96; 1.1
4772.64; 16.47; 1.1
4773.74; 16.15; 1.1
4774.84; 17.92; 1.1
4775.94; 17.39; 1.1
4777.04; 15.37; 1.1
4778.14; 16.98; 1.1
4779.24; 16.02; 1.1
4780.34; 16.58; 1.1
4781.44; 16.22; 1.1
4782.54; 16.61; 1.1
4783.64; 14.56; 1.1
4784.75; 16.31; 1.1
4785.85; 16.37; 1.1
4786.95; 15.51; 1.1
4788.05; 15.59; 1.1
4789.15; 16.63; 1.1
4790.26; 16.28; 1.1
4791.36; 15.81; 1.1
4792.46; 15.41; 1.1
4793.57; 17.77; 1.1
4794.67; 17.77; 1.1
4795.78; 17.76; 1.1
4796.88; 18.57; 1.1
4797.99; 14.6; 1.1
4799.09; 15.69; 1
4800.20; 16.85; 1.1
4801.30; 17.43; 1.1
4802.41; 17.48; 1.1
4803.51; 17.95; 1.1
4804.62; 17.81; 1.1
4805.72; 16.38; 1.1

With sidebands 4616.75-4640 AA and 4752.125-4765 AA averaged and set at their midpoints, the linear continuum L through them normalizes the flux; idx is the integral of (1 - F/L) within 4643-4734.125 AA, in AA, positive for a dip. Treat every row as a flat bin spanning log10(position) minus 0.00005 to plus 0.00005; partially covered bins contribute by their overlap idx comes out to 1.2 AA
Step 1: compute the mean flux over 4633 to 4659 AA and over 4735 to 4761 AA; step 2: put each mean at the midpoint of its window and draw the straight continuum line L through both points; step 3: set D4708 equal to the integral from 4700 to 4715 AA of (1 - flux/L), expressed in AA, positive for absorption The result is 0.56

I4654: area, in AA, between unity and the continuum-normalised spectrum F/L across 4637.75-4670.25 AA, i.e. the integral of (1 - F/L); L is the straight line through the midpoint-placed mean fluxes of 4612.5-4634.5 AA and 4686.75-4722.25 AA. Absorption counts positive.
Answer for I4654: 1.7 AA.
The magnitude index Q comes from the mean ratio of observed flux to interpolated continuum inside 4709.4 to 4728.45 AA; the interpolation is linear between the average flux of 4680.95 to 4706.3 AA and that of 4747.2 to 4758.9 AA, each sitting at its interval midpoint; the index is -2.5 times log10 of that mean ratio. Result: 0.01 mag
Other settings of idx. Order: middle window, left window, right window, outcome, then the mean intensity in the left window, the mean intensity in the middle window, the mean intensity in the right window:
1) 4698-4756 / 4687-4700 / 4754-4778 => 0.8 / 16.9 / 16.4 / 16.3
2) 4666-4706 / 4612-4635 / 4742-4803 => 0.6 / 16.8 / 16.4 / 16.5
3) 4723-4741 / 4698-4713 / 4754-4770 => -0.6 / 15.9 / 16.5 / 16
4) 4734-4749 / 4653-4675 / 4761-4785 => -0.7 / 15.6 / 16.8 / 16.2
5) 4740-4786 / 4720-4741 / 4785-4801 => 0.0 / 16.4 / 16.5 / 16.5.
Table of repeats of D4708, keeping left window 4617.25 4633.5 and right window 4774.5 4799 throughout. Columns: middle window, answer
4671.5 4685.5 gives 0.00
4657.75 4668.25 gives 0.51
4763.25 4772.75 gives 0.24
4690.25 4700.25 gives -0.16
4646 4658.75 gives 1.01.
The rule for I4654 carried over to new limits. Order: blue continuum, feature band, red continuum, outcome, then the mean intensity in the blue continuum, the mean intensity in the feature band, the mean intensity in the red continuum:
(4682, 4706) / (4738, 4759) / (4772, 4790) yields -0.4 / 16.7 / 16.8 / 16.3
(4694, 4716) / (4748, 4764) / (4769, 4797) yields -0.1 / 16.1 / 16.5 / 16.5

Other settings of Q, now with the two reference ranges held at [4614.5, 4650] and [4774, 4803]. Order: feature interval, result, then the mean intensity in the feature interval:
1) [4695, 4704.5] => 0.02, 16.2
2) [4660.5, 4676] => 0.05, 15.8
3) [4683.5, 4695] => -0.04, 17.2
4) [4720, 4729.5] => 0.01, 16.3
